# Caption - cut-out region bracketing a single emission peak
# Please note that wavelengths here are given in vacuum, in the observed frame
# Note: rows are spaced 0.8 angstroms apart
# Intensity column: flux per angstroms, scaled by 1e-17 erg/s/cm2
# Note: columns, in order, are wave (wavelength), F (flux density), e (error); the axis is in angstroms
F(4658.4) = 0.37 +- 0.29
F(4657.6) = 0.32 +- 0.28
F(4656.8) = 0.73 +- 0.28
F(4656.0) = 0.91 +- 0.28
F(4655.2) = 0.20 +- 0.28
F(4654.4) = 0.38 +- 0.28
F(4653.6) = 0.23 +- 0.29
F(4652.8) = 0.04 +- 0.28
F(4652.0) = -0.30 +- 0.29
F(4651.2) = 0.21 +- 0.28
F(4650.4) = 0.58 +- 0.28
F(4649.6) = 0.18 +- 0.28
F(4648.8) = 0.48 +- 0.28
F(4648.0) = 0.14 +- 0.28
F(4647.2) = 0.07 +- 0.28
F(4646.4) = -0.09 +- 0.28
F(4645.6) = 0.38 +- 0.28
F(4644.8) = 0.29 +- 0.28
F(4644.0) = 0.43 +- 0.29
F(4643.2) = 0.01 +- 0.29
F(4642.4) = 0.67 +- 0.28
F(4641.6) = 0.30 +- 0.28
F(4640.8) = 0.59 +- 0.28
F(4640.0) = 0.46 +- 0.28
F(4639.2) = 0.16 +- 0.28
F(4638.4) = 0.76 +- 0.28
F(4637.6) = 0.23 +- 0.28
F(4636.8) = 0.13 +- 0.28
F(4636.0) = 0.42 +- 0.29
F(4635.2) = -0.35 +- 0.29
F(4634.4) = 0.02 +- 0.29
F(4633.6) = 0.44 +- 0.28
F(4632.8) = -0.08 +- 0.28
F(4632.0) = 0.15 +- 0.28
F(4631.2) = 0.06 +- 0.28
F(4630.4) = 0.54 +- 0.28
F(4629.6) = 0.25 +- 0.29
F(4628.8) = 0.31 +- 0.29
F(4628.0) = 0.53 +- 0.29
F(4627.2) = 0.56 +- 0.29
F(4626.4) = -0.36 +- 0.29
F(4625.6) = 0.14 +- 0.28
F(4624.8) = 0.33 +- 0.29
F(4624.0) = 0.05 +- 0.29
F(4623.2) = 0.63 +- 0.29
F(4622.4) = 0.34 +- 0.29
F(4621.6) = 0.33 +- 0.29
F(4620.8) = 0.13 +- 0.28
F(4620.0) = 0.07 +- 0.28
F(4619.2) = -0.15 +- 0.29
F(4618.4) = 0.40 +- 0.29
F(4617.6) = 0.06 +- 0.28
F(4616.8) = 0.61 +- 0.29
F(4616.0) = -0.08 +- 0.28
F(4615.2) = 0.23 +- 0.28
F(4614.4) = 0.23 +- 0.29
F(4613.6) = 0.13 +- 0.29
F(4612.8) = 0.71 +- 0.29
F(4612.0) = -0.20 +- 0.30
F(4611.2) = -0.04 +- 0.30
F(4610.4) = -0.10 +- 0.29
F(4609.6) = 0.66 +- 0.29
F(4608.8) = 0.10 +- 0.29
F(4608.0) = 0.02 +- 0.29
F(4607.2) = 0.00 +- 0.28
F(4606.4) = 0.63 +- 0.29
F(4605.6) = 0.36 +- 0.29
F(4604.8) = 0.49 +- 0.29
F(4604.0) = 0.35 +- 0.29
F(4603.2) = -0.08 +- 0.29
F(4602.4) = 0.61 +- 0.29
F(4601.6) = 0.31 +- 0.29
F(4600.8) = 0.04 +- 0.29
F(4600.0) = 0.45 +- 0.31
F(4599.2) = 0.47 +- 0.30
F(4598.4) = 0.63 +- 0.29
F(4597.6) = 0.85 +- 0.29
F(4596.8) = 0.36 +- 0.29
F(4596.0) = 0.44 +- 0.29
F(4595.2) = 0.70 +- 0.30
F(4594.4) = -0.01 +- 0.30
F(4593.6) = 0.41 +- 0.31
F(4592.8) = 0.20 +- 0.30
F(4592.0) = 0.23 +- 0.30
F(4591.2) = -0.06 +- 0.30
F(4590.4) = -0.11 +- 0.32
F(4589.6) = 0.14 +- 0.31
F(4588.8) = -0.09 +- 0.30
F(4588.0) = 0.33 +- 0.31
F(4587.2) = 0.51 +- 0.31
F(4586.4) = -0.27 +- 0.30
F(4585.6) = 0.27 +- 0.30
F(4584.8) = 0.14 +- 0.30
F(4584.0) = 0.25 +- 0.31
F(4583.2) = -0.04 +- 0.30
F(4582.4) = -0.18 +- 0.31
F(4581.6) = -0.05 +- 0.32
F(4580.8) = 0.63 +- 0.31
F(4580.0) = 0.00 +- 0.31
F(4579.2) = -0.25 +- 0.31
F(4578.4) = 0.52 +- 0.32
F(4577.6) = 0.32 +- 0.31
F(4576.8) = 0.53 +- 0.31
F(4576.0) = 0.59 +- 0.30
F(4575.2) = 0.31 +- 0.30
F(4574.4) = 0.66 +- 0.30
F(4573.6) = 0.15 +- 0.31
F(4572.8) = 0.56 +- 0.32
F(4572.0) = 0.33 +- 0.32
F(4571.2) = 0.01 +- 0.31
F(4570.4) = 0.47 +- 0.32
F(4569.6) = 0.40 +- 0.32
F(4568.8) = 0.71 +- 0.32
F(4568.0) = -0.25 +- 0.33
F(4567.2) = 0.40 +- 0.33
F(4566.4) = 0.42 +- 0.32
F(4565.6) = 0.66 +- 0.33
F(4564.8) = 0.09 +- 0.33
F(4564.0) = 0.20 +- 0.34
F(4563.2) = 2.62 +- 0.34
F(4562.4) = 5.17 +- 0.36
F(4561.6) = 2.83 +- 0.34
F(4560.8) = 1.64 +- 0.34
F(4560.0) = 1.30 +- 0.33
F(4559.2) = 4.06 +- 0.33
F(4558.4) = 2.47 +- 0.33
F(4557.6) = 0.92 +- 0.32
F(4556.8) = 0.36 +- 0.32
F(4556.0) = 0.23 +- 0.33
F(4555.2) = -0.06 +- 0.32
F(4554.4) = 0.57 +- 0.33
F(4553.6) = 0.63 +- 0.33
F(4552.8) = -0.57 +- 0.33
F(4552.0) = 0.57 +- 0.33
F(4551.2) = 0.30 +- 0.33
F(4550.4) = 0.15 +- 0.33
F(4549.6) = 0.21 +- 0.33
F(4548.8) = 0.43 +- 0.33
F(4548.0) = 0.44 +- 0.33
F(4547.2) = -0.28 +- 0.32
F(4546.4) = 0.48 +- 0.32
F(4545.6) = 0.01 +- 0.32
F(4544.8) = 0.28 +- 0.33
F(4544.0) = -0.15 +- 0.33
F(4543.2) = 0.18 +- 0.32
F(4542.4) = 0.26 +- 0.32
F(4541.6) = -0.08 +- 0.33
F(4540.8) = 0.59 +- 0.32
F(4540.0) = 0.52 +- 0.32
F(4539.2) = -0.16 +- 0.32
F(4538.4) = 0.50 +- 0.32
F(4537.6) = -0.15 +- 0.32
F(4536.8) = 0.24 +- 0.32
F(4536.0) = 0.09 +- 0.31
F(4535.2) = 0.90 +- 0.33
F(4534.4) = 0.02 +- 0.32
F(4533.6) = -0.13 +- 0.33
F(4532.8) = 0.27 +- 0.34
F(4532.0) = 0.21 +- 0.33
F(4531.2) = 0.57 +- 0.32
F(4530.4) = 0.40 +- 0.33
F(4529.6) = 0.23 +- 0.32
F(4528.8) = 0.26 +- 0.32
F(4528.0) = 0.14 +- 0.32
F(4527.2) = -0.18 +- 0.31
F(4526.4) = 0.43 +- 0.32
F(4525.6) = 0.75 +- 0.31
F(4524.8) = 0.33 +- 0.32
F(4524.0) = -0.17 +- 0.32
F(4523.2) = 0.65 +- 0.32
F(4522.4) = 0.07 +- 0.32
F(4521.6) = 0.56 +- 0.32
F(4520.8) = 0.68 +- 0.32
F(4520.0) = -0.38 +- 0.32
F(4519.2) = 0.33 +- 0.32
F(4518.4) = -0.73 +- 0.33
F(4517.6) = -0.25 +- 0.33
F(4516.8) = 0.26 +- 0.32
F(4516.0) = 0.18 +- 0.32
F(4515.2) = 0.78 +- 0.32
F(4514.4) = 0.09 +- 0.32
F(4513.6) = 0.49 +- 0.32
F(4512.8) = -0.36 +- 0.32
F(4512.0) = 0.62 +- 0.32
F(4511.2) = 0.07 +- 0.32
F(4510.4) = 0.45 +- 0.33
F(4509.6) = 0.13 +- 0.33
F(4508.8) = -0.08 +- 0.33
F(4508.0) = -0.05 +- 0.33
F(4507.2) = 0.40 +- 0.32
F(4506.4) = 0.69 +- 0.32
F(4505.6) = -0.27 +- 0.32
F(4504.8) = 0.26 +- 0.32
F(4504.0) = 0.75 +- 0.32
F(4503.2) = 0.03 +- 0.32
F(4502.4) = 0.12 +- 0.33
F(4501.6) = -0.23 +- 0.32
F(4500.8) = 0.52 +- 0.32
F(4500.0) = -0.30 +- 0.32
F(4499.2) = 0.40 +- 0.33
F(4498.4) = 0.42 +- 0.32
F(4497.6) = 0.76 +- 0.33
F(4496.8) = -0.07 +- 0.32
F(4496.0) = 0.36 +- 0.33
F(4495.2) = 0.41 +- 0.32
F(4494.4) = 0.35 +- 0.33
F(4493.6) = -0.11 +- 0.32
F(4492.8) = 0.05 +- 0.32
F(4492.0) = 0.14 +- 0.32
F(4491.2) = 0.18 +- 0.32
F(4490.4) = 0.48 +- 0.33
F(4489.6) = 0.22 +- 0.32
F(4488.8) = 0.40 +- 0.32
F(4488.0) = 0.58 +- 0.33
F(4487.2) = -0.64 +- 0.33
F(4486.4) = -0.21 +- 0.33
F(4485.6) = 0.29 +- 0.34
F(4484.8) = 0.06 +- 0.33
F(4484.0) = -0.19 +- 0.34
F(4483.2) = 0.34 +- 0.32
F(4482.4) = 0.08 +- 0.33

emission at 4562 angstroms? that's [O II] 3727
